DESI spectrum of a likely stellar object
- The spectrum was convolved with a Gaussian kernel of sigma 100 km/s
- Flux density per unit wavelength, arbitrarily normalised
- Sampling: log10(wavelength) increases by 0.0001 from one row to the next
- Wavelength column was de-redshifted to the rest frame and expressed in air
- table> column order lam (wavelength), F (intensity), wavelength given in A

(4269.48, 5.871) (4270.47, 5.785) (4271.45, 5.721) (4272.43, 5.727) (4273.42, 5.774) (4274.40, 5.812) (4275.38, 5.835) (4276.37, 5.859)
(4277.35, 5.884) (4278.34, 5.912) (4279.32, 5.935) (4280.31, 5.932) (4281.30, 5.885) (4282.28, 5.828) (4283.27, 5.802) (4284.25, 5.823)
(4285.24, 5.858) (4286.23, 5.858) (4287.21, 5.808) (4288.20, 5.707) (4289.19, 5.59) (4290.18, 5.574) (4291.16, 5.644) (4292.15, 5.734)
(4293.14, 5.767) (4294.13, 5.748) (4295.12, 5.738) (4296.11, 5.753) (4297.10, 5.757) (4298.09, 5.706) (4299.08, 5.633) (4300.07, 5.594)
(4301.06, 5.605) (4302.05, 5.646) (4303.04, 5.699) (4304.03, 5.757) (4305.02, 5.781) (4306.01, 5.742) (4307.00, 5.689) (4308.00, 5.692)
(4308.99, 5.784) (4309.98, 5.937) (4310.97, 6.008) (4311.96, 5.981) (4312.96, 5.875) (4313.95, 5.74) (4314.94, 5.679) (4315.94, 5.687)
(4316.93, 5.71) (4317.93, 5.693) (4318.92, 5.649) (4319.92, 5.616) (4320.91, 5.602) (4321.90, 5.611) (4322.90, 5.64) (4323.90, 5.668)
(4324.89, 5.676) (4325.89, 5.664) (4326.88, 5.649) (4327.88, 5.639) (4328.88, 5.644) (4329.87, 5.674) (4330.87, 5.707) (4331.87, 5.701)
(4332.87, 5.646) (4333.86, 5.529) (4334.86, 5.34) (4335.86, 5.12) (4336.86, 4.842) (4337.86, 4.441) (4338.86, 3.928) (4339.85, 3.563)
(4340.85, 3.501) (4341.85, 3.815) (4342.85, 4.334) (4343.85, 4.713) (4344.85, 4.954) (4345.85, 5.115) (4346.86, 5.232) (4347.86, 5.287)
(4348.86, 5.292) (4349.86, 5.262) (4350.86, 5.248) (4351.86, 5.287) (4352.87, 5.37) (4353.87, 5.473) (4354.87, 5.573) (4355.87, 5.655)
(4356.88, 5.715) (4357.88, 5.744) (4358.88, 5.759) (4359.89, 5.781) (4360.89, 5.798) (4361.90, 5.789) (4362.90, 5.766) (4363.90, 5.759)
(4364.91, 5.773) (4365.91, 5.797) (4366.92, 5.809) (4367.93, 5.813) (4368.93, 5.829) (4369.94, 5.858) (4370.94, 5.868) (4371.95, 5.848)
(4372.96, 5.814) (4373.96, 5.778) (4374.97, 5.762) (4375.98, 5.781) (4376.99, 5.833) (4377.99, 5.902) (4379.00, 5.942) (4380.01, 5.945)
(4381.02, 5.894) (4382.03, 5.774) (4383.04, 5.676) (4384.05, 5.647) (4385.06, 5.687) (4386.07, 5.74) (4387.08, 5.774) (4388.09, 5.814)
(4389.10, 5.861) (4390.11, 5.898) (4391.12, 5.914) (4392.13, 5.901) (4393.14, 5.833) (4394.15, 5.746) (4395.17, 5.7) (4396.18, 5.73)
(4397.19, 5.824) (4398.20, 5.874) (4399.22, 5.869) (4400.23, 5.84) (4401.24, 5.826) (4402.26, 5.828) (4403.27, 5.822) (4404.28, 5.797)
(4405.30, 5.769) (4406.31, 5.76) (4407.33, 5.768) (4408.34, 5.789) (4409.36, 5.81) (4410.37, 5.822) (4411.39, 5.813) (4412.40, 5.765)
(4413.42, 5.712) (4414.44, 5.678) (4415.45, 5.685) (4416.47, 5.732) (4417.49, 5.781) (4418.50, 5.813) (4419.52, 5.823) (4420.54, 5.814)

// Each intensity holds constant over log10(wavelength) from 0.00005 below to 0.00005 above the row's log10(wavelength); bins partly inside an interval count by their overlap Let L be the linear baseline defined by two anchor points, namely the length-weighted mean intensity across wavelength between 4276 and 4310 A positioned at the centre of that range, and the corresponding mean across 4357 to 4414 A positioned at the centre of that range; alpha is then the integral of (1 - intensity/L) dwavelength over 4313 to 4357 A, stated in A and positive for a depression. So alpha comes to 3.86 A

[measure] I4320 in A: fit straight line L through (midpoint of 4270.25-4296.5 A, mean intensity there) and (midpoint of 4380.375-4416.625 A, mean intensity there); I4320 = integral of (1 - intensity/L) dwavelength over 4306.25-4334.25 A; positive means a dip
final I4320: 0.4 A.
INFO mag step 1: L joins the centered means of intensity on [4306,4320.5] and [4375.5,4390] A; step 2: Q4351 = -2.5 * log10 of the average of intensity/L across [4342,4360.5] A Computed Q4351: 0.10 mag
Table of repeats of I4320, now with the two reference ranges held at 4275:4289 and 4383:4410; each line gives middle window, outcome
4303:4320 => 0.2 A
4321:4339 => 1.2 A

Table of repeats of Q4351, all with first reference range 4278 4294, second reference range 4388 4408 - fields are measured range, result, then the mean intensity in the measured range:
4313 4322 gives 0.022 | 5.68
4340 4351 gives 0.220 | 4.74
